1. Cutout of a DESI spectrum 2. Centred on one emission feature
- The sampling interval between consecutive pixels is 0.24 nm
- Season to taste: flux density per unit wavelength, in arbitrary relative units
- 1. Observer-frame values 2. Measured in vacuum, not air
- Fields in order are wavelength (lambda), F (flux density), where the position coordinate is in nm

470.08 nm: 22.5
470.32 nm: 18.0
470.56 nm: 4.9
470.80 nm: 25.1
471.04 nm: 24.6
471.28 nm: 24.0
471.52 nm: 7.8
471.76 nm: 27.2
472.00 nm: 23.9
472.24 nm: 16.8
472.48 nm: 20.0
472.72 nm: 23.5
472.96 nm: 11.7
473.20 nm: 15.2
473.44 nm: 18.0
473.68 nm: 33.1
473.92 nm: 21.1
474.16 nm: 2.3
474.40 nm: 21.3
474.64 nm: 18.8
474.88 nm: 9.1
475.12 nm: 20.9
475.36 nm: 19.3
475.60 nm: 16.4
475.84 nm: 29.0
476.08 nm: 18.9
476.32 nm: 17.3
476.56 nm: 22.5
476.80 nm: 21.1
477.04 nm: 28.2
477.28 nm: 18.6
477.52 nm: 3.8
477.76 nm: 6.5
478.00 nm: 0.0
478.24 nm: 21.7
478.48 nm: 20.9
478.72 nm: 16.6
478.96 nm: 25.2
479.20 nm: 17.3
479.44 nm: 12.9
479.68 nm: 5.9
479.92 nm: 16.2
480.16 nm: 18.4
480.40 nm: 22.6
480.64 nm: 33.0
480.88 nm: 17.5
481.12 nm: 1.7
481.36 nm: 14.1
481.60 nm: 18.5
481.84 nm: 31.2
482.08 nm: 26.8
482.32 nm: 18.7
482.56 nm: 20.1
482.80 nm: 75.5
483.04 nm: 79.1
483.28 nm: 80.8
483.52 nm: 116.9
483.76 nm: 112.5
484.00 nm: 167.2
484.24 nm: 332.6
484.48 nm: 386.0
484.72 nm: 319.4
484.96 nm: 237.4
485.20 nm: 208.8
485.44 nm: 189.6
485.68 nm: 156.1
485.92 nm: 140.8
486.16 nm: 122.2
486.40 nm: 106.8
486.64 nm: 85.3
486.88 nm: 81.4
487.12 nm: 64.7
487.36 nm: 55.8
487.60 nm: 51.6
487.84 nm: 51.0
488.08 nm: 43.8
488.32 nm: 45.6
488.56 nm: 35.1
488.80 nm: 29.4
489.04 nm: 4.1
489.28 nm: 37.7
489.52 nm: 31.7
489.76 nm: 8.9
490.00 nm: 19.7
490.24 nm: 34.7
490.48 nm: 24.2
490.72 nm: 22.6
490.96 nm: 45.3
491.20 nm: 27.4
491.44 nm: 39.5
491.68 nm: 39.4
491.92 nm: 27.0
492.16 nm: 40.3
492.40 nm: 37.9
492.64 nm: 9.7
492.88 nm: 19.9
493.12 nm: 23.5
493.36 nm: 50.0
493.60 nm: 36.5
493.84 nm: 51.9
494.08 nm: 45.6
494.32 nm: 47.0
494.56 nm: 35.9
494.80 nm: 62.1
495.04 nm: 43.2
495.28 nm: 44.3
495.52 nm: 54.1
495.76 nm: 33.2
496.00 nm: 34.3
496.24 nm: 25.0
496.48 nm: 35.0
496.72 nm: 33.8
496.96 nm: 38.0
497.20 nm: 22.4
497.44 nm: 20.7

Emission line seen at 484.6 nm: Lyman alpha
